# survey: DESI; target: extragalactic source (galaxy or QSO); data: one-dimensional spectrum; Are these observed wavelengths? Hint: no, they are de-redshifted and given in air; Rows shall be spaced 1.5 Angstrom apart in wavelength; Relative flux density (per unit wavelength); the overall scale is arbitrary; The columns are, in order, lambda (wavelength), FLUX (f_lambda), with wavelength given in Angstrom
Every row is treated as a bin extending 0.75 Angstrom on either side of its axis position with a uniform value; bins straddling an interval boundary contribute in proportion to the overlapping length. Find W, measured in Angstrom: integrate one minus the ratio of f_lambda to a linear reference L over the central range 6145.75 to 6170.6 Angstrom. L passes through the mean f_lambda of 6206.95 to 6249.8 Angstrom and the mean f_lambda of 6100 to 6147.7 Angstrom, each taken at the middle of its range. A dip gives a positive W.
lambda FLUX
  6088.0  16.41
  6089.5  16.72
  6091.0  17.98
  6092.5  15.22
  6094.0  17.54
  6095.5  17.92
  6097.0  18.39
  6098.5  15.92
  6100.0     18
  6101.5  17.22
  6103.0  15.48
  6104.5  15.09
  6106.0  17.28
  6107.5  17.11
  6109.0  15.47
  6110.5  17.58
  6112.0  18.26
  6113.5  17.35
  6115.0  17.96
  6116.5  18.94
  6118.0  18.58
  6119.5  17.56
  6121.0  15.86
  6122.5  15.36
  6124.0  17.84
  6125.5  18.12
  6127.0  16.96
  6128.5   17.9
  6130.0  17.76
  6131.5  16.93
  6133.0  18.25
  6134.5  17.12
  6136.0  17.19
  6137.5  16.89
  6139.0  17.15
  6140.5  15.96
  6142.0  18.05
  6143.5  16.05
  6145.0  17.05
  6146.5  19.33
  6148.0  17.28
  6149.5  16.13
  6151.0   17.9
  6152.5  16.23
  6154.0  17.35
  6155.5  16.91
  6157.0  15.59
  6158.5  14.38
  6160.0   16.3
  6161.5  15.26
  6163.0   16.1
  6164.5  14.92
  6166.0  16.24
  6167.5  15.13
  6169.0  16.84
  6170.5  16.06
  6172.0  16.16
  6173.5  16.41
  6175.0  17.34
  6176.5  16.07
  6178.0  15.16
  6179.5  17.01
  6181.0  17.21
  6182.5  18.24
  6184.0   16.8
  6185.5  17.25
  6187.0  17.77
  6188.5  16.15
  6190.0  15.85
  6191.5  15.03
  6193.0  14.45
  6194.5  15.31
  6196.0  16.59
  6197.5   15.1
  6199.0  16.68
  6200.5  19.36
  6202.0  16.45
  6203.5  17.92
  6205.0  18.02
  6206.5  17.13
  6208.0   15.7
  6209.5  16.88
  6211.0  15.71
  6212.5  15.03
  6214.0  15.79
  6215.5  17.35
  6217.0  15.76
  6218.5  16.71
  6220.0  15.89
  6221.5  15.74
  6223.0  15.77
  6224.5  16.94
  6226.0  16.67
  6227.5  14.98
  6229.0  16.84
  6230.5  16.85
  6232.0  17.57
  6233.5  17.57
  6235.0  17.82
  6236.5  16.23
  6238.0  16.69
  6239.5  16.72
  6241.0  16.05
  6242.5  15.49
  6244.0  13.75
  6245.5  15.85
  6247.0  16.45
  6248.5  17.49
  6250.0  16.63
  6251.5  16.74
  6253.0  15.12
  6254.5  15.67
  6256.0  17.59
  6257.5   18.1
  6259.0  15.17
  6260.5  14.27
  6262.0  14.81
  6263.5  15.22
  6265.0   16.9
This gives 0.8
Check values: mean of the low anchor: 17.2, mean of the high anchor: 16.3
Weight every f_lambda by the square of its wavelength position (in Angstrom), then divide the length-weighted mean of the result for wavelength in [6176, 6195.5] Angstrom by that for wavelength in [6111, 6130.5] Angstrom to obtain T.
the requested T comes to 0.95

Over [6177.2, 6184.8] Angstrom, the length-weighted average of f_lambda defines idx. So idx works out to 16.9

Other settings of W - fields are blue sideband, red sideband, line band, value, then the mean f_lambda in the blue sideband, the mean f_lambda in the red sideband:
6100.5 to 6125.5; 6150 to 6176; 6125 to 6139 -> -0.57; 17.1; 16.2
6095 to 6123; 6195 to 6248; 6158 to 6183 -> 0.89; 17.1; 16.5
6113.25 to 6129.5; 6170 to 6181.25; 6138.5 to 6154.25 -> -0.12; 17.5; 16.4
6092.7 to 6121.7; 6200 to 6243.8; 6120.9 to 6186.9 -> 0.75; 17.2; 16.6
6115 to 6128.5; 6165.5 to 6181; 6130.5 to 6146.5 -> -0.10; 17.5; 16.3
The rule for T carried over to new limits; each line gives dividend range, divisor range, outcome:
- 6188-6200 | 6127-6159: 0.94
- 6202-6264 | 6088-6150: 0.99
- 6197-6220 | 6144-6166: 1.03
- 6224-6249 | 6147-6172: 1.04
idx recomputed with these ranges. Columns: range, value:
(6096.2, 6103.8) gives 17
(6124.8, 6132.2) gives 17.5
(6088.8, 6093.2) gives 16.7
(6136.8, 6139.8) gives 17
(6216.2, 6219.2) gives 16.2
